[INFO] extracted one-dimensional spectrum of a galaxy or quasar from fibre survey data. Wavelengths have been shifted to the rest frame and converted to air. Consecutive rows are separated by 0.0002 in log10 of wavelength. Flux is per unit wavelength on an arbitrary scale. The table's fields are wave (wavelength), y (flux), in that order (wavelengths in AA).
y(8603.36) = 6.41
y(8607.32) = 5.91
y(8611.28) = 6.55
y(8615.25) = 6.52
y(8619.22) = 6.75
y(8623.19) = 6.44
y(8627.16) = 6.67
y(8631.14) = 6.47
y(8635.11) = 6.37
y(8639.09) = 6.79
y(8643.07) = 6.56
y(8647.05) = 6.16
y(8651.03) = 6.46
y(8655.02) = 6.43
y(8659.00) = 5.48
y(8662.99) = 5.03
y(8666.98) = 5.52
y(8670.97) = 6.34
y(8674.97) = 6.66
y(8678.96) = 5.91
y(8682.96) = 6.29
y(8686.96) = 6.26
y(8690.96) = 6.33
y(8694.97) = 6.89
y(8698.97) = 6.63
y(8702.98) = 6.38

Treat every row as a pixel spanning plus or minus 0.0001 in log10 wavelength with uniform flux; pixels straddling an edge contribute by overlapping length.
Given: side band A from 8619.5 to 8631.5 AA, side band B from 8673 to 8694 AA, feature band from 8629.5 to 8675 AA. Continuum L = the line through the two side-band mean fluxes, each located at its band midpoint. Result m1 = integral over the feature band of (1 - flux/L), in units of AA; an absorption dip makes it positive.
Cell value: 2.0 AA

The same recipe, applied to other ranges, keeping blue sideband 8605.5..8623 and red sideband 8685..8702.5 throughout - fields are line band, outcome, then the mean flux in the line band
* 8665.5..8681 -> 0.88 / 6.13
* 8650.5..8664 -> 1.32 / 5.84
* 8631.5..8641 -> -0.15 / 6.56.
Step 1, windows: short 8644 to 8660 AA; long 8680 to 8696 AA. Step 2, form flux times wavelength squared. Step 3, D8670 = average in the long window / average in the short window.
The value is 1.04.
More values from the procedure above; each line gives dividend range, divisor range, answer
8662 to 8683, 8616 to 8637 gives 0.92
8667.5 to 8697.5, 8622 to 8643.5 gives 0.98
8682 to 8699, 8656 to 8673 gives 1.15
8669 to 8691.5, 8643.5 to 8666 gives 1.07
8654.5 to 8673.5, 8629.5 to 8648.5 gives 0.89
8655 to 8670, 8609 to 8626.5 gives 0.86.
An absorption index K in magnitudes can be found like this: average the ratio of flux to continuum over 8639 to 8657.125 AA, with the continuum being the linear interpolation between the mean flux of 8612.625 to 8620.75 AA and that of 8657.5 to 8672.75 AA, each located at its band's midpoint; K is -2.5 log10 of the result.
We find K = -0.09 mag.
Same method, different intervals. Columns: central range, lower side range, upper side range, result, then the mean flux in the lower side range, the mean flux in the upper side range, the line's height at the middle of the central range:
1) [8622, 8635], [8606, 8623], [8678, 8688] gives -0.02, 6.45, 6.17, 6.4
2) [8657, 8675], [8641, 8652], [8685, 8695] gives 0.12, 6.39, 6.41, 6.4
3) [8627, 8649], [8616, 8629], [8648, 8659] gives -0.01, 6.61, 6.25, 6.43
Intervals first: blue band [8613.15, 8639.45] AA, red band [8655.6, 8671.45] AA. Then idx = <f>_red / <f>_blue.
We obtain 0.85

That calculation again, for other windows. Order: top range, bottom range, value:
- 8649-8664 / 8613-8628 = 0.90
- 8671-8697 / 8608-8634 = 0.98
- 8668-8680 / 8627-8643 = 0.96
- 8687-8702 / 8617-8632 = 0.99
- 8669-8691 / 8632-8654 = 0.97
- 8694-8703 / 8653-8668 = 1.18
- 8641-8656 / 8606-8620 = 1.00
